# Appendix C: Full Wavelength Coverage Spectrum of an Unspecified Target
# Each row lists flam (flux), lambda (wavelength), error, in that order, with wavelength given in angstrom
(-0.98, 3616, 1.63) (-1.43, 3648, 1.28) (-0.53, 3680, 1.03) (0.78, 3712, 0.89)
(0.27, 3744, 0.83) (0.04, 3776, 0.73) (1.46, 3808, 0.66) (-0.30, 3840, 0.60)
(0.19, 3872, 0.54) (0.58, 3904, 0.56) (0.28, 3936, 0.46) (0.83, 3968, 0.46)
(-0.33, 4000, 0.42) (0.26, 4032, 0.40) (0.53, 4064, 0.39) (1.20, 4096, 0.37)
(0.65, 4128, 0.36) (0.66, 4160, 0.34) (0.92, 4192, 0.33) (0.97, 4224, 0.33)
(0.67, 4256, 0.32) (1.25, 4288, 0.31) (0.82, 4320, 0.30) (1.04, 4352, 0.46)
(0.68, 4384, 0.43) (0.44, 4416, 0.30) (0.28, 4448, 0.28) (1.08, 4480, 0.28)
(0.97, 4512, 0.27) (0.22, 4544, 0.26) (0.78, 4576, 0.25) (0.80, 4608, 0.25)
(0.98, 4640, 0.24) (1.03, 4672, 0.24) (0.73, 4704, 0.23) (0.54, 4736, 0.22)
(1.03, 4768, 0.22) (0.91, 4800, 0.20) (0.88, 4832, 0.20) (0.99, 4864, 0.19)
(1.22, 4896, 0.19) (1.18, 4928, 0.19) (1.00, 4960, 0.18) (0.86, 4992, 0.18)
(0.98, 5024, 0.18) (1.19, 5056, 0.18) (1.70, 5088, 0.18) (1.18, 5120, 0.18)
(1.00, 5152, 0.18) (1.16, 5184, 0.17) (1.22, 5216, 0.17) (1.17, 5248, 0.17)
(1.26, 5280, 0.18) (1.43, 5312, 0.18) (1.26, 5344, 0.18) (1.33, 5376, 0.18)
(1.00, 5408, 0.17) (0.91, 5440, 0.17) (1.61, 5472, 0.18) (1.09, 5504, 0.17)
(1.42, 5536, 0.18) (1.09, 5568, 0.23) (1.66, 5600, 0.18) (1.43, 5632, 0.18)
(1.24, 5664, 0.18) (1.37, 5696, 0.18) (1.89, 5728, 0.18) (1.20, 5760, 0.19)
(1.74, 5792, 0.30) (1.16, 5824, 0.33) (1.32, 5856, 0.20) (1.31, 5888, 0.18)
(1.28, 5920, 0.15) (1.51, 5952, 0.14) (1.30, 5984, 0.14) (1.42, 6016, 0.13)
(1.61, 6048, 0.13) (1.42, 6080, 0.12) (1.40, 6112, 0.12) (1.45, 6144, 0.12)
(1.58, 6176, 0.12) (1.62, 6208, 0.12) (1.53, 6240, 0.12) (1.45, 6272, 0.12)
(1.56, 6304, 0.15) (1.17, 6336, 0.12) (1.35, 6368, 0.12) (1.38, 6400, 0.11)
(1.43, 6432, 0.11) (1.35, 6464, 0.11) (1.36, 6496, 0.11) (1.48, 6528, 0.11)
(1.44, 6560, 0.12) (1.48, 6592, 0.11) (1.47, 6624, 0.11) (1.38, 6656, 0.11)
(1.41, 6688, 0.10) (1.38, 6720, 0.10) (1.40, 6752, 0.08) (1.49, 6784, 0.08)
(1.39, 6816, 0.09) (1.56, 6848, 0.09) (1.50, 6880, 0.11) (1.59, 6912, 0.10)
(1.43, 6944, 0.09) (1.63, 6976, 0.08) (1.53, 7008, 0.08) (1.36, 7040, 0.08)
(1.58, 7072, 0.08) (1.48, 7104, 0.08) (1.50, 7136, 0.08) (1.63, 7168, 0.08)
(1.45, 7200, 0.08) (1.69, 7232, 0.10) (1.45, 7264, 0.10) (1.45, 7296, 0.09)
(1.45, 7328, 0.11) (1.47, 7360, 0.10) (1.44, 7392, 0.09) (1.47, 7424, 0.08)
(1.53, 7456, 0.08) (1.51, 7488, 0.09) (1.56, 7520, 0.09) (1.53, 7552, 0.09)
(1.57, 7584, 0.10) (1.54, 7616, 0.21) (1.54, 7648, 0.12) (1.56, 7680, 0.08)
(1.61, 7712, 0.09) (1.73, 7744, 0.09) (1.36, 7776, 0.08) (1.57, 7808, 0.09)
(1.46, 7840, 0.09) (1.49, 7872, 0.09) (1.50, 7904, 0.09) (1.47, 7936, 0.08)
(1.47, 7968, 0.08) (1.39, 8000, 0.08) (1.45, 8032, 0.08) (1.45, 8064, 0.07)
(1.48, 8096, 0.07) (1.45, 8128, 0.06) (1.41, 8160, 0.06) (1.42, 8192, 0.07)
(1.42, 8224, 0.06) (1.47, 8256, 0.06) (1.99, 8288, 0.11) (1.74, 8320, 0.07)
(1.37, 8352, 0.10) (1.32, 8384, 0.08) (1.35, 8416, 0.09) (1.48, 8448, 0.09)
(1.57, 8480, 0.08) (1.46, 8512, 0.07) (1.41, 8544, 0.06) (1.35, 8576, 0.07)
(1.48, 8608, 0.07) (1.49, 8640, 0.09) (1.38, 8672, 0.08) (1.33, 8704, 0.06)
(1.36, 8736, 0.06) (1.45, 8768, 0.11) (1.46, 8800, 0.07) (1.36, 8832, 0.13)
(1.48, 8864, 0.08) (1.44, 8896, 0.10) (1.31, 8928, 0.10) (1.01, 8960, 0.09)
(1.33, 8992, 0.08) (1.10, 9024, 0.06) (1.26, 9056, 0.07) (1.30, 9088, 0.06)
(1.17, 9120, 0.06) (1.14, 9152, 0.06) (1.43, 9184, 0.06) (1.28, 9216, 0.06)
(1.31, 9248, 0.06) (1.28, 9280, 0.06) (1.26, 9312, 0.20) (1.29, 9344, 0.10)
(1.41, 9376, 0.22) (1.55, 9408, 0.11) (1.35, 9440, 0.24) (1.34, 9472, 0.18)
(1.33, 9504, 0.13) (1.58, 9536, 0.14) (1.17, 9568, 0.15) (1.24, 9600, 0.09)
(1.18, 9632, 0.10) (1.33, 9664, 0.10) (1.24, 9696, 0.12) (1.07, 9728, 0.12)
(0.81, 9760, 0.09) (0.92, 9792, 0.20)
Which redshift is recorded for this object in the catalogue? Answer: 0.26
